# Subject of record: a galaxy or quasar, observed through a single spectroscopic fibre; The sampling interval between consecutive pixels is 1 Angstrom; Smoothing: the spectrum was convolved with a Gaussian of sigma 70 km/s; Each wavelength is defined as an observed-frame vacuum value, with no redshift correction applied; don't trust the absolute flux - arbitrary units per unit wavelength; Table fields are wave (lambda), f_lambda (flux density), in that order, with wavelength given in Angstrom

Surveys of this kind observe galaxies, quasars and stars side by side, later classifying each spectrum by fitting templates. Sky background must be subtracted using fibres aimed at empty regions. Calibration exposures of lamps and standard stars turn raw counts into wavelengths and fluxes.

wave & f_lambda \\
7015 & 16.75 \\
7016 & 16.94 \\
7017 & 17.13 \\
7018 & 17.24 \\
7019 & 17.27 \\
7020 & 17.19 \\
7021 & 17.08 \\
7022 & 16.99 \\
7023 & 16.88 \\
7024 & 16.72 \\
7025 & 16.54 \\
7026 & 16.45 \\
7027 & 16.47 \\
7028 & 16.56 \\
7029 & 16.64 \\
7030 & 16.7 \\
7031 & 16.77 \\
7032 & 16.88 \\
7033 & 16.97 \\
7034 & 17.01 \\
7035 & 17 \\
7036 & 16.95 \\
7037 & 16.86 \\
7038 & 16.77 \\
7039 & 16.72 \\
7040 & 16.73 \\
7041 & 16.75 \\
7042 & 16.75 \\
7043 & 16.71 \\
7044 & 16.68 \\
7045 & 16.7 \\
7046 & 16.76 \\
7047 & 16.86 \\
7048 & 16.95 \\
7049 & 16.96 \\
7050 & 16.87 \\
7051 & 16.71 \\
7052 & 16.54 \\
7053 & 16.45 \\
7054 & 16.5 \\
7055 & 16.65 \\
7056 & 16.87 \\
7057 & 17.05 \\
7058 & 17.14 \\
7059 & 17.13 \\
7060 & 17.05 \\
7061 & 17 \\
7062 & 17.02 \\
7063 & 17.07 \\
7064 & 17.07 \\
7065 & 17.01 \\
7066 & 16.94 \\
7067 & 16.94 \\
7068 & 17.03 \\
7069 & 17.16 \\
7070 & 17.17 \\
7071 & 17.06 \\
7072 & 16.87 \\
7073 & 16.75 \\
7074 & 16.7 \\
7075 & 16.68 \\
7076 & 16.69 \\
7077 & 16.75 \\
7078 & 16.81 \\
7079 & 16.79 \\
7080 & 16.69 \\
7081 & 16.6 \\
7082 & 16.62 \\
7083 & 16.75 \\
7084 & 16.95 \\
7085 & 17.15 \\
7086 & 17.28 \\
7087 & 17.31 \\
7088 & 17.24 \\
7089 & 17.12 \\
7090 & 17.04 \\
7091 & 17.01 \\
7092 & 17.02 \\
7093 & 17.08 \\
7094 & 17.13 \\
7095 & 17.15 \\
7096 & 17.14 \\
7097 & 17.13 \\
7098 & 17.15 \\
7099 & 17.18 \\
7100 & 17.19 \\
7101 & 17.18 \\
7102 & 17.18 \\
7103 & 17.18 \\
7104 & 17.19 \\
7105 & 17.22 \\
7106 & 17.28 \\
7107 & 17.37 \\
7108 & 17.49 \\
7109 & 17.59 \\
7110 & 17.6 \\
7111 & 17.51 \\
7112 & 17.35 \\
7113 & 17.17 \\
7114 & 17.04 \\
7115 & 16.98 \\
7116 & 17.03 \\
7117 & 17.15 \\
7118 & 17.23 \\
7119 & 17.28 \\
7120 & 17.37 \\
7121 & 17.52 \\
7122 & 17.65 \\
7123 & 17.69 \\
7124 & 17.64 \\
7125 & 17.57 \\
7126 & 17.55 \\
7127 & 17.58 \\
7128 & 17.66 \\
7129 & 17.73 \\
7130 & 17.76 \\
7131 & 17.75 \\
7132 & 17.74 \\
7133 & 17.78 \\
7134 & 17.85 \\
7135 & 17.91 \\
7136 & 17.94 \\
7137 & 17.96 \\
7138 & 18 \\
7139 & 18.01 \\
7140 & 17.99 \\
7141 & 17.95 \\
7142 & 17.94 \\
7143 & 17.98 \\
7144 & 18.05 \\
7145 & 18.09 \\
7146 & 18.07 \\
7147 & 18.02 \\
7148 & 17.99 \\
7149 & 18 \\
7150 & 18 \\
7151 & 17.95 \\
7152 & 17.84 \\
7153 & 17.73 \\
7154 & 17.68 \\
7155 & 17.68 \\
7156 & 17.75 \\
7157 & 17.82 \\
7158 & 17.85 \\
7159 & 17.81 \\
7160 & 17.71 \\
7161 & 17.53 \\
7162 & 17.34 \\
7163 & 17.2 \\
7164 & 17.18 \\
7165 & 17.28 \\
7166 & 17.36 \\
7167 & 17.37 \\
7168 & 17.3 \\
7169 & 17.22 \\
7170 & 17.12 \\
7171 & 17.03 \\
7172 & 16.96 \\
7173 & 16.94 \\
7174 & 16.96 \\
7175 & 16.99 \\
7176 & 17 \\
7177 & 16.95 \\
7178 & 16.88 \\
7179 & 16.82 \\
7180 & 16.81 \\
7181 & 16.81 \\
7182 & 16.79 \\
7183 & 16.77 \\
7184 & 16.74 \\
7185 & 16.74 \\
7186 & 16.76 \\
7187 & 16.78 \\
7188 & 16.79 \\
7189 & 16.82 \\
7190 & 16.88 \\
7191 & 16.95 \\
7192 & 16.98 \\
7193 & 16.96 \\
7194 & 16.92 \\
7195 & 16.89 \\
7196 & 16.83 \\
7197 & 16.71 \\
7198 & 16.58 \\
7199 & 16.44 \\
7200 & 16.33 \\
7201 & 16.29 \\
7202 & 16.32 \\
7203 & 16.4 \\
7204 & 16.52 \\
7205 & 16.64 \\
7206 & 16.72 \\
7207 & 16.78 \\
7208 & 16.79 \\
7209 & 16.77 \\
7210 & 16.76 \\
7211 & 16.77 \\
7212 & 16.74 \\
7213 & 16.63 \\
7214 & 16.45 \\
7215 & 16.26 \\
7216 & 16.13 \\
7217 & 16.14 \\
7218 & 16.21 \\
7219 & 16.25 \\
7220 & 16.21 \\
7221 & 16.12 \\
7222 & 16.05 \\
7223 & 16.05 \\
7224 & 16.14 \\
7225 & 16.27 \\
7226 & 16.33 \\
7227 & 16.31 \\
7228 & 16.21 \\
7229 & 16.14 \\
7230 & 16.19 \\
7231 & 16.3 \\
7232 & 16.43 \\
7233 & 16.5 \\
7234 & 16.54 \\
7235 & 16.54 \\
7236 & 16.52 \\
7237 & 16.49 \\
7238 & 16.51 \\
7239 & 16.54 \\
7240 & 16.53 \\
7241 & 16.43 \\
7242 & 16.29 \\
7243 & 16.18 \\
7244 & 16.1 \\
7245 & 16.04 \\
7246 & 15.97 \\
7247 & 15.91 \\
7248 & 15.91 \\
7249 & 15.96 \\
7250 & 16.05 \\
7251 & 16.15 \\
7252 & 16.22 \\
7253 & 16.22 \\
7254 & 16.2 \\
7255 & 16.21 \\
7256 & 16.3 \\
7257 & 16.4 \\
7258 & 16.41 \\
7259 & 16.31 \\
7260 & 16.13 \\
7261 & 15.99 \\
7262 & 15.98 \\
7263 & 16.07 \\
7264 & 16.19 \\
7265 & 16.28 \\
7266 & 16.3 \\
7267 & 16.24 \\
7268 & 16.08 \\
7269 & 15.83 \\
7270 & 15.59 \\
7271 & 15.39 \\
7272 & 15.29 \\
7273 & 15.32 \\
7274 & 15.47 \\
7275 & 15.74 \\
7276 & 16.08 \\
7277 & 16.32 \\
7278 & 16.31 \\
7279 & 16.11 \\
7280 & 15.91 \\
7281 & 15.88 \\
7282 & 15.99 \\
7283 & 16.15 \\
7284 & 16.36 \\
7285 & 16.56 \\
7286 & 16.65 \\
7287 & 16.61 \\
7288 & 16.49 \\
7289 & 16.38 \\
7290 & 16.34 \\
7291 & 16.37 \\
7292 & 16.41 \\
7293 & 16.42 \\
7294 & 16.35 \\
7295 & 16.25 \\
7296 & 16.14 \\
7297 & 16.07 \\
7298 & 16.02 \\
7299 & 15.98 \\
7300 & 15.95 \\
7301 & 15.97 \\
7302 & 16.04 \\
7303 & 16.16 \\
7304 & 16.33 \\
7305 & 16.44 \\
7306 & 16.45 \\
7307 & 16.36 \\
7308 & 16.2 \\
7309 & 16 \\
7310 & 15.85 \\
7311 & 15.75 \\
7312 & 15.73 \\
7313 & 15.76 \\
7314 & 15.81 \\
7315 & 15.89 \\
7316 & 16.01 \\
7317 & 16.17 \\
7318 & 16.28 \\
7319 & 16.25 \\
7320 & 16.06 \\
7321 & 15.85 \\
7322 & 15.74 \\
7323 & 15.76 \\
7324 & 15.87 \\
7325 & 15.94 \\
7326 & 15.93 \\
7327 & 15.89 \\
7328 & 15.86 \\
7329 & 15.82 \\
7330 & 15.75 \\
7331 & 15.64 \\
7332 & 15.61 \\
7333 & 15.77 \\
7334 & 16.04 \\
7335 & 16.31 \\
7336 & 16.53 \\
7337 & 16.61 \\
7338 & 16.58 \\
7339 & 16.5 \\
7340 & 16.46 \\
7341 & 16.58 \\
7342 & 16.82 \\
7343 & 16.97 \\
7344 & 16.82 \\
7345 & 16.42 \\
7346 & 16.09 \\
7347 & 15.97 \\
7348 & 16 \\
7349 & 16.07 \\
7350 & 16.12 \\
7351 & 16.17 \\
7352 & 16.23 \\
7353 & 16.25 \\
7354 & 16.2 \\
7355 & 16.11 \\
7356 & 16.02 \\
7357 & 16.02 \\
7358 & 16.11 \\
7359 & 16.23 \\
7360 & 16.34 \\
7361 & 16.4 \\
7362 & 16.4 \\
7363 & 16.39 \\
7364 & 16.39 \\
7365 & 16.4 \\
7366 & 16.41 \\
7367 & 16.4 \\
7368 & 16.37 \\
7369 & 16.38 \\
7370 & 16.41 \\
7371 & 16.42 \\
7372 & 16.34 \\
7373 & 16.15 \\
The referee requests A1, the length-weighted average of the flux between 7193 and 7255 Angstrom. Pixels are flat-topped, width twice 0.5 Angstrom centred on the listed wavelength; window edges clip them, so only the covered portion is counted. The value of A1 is 16.4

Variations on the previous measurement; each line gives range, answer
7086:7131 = 17.3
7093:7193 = 17.4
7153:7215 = 17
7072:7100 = 17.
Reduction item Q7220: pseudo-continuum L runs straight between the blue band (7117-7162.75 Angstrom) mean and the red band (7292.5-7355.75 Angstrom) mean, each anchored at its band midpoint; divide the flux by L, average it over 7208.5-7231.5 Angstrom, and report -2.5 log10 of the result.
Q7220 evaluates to 0.05 mag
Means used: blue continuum 17.8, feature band 16.3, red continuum 16.1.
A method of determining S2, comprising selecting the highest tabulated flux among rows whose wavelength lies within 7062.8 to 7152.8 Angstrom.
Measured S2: 18.09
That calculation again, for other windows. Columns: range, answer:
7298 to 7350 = 16.97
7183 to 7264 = 16.98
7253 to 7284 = 16.41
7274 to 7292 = 16.65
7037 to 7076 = 17.17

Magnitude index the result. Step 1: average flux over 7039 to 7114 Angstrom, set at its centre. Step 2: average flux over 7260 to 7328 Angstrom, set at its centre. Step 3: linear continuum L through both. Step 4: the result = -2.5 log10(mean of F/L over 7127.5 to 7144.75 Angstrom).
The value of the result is -0.072 mag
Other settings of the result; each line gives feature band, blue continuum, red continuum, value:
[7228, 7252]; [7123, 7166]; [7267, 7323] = 0.03 mag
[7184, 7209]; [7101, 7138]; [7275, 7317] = 0.01 mag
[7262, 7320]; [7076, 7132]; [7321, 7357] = 0.02 mag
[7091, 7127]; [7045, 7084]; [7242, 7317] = -0.04 mag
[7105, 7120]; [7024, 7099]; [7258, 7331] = -0.04 mag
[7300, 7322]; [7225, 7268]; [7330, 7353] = 0.01 mag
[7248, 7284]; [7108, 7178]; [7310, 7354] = 0.04 mag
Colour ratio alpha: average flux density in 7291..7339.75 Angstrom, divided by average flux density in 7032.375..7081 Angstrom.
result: 1.0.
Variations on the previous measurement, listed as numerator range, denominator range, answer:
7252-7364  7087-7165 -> 0.92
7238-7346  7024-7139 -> 0.94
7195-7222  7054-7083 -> 0.98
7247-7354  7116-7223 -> 0.94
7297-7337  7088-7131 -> 0.92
